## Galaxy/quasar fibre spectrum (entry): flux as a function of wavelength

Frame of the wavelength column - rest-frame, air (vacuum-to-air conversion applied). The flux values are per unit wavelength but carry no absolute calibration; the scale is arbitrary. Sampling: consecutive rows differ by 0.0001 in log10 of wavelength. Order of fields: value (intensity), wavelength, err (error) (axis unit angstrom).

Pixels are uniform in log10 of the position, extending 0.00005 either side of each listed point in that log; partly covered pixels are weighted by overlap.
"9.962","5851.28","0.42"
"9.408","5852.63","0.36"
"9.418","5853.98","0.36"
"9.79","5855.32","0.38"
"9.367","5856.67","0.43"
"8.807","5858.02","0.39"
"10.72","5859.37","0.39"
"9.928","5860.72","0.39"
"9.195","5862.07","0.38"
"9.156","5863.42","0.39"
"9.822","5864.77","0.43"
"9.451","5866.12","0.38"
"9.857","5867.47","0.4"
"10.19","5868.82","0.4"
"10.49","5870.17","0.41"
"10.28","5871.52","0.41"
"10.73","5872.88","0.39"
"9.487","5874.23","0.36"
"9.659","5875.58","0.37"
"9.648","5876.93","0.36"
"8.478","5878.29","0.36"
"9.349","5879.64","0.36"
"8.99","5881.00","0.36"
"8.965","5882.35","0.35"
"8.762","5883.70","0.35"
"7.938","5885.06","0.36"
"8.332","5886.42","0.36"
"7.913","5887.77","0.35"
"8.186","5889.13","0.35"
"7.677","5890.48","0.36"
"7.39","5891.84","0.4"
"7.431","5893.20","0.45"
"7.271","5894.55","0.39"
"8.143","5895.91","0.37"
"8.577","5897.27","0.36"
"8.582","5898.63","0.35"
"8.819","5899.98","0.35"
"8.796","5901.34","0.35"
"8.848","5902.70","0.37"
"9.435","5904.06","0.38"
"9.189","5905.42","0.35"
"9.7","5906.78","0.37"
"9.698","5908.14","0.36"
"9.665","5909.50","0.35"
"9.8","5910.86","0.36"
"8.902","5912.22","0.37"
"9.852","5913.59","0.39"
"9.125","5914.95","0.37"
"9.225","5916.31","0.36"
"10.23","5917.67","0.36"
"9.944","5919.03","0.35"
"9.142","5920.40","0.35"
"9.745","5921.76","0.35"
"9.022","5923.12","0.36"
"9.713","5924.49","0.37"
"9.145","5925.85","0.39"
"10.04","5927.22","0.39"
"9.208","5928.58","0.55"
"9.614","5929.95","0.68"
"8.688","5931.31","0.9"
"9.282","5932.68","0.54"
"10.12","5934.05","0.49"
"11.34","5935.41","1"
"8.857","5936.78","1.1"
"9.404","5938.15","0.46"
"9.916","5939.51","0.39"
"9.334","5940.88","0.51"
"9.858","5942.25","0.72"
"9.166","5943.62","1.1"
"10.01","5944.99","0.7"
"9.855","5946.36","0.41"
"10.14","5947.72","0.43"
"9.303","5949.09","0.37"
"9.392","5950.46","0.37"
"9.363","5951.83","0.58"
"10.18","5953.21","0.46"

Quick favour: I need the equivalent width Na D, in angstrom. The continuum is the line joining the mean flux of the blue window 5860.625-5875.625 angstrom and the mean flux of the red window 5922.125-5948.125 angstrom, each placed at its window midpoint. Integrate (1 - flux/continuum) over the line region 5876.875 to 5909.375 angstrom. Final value 3.9 angstrom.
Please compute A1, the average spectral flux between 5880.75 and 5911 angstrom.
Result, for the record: 8.59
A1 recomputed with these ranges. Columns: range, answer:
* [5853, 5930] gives 9.2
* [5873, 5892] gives 8.72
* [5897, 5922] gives 9.34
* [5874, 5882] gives 9.25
